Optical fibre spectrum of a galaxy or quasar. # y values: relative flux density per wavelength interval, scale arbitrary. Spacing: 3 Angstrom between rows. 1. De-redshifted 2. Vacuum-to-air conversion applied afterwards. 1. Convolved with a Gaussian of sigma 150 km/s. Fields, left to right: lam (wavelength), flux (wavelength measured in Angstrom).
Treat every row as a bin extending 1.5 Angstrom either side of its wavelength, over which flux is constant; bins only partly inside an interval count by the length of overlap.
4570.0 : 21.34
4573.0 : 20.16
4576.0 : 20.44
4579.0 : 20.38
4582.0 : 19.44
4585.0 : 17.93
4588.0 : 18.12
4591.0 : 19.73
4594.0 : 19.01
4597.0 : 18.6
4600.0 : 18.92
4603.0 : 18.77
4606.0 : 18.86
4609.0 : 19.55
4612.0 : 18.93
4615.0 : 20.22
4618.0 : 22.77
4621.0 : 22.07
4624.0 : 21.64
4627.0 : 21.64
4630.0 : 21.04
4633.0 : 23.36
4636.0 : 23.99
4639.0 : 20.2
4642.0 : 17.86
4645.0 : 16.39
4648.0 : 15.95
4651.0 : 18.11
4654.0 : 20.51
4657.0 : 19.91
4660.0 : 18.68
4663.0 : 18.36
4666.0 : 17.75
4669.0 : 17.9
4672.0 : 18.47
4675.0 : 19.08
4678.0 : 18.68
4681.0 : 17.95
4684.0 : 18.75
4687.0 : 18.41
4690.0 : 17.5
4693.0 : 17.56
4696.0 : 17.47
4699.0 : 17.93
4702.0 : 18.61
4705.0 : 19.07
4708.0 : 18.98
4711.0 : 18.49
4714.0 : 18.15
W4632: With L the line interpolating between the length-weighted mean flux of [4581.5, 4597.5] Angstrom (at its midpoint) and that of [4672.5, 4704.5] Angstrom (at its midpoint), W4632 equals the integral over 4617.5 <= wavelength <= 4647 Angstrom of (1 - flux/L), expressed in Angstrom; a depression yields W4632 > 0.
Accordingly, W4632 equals -3.8 Angstrom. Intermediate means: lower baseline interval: 18.8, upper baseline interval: 18.2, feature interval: 21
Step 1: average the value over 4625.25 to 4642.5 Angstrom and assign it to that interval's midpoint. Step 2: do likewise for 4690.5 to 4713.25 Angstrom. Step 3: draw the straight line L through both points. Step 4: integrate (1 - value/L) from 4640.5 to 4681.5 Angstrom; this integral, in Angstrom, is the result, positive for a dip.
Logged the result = 4.0 Angstrom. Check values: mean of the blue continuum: 21.6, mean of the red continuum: 18.3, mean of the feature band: 18.3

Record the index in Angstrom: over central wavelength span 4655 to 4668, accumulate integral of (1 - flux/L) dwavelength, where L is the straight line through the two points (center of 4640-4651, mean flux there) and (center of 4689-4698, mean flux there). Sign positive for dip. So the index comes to -1.1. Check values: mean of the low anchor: 17.1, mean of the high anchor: 17.5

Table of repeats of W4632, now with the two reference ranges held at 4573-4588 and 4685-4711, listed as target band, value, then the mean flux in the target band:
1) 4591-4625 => -1.31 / 19.9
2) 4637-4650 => 0.65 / 17.9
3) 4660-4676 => 0.19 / 18.3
